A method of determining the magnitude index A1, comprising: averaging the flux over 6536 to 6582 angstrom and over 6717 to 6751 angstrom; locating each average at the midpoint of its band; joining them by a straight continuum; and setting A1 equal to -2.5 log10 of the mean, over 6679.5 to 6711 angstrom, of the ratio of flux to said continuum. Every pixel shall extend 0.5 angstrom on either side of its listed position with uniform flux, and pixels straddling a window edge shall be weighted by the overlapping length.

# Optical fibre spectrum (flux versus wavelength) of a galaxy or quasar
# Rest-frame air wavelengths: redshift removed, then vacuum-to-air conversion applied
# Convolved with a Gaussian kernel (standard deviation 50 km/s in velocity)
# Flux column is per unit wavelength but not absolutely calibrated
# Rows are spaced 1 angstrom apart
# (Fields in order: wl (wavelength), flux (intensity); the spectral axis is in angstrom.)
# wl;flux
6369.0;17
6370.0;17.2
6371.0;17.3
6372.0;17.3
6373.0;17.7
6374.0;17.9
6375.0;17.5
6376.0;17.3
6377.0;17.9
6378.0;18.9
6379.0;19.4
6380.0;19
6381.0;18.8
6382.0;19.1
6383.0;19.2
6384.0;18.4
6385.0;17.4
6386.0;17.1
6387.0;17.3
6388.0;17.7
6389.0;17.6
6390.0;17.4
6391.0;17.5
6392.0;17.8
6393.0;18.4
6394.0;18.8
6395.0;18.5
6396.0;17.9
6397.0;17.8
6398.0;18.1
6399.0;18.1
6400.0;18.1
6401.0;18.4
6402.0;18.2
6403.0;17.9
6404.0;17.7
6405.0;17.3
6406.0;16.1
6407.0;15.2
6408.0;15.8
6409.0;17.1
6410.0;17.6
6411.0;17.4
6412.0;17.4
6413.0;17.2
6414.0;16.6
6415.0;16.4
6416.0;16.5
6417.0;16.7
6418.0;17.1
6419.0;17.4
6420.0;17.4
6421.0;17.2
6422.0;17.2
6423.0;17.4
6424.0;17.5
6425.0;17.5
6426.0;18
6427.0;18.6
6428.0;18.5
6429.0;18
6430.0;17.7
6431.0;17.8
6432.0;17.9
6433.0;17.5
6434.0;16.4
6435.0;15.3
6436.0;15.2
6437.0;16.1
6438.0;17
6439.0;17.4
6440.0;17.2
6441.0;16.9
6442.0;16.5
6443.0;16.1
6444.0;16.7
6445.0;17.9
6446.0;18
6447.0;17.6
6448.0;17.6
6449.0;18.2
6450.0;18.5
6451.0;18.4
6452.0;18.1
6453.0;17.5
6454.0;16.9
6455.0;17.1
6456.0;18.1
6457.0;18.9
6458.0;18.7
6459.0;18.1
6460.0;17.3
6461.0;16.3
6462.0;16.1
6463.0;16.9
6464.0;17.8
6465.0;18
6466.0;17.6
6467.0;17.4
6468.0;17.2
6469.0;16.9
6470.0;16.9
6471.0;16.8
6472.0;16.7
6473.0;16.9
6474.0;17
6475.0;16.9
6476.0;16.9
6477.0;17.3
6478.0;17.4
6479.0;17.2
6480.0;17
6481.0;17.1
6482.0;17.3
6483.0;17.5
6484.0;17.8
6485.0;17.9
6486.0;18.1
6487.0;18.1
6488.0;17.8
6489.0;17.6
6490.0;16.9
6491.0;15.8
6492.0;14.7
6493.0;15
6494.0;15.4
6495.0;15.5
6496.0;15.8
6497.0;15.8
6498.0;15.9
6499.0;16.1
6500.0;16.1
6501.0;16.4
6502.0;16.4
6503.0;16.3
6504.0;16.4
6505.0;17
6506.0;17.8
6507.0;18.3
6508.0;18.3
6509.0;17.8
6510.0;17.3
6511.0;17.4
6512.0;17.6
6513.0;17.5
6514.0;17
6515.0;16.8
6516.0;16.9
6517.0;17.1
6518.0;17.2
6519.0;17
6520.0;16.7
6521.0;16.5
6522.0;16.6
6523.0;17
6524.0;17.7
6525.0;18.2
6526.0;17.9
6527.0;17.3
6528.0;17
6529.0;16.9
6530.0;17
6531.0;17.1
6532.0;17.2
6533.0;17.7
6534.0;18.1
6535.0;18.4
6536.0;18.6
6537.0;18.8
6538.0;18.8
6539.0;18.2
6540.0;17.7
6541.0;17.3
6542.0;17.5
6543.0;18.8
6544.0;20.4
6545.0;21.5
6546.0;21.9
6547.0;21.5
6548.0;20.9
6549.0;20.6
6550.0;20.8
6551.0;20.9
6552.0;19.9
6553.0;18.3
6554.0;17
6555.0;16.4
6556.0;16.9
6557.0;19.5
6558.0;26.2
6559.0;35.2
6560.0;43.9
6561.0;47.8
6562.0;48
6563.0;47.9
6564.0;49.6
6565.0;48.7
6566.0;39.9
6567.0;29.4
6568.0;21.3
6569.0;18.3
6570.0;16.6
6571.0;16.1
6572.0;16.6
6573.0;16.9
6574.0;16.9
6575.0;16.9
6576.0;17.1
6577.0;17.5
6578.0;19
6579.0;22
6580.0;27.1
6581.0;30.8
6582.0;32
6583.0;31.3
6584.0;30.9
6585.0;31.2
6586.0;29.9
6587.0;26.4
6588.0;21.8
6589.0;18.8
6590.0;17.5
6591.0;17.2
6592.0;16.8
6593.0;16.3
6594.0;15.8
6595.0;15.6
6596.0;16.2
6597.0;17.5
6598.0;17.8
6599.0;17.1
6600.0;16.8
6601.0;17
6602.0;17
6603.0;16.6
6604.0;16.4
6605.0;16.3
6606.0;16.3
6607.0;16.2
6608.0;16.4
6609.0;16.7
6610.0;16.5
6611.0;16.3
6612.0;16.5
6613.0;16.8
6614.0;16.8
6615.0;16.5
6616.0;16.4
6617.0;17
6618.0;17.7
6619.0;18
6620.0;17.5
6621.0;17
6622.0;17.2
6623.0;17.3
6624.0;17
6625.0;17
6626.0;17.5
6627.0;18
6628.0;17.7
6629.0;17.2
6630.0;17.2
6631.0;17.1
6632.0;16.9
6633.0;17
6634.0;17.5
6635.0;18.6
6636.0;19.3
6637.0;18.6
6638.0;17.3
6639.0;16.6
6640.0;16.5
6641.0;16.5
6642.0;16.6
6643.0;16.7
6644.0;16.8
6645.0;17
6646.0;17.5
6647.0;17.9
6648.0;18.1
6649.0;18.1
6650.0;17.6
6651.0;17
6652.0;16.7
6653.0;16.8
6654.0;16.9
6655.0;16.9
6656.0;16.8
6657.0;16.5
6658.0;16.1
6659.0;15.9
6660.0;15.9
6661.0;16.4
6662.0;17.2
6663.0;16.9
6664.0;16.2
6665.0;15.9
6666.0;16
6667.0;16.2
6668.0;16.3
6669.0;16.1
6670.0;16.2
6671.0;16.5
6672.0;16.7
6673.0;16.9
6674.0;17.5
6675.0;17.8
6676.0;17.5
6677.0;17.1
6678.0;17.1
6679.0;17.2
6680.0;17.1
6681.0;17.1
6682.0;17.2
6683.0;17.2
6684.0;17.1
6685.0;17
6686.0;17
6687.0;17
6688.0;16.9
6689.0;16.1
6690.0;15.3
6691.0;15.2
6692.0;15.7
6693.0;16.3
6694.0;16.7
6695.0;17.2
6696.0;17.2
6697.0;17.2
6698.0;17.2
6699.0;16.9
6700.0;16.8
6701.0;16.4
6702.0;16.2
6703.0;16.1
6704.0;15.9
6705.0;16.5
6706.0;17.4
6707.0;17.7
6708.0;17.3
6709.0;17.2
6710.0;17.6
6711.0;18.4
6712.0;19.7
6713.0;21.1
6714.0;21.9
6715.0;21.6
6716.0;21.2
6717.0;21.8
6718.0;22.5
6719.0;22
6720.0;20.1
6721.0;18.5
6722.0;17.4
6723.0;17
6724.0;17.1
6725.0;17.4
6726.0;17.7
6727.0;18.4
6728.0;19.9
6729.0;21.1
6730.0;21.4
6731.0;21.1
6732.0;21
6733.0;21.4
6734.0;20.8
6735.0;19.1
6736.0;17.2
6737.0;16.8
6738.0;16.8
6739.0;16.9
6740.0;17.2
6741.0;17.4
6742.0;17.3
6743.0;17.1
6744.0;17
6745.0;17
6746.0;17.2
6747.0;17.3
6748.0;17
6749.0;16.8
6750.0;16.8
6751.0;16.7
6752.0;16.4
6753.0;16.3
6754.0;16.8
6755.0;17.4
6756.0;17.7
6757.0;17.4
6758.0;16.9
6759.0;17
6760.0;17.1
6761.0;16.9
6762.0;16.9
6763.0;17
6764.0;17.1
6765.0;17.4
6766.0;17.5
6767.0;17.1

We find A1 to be 0.18 mag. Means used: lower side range 24.3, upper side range 18.5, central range 16.8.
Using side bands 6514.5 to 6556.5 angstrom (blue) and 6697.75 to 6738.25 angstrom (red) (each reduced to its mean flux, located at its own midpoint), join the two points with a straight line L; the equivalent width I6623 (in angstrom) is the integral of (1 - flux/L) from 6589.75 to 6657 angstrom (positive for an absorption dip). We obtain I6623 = 5.3 angstrom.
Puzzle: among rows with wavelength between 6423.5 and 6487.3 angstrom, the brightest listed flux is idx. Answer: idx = 18.9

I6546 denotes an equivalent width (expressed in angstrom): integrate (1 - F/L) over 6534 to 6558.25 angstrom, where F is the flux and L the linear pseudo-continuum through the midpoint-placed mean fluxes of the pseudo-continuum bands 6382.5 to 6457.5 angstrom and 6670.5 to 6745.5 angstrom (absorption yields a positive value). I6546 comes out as -2.33 angstrom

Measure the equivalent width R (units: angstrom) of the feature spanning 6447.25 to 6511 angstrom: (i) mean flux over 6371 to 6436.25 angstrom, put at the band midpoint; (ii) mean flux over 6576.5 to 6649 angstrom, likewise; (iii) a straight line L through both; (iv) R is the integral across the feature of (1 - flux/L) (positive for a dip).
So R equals 3.00 angstrom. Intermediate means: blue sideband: 17.6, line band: 17.1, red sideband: 18.7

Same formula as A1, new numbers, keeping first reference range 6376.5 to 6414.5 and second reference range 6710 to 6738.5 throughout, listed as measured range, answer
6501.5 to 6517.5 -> 0.07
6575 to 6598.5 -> -0.16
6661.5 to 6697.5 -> 0.16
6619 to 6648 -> 0.11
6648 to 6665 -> 0.15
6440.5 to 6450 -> 0.04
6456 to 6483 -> 0.06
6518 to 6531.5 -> 0.08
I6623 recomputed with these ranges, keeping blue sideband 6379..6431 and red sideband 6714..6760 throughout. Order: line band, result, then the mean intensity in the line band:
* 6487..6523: 2.3 angstrom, 16.7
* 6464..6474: 0.3 angstrom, 17.2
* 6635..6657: 1.1 angstrom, 17.3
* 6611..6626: 0.9 angstrom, 17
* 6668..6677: 0.7 angstrom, 16.9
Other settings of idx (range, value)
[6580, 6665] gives 32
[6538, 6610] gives 49.6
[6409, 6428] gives 18.6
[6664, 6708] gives 17.8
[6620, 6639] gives 19.3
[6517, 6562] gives 48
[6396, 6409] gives 18.4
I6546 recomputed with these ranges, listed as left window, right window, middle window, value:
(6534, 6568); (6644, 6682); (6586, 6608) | 4.4 angstrom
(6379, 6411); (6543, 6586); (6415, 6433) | 1.6 angstrom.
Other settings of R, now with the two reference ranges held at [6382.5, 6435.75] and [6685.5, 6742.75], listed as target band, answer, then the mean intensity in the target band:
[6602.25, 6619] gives 1.2 angstrom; 16.6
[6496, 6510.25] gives 0.7 angstrom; 16.8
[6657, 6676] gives 1.6 angstrom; 16.5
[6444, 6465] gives -0.1 angstrom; 17.7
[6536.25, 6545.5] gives -0.5 angstrom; 18.8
